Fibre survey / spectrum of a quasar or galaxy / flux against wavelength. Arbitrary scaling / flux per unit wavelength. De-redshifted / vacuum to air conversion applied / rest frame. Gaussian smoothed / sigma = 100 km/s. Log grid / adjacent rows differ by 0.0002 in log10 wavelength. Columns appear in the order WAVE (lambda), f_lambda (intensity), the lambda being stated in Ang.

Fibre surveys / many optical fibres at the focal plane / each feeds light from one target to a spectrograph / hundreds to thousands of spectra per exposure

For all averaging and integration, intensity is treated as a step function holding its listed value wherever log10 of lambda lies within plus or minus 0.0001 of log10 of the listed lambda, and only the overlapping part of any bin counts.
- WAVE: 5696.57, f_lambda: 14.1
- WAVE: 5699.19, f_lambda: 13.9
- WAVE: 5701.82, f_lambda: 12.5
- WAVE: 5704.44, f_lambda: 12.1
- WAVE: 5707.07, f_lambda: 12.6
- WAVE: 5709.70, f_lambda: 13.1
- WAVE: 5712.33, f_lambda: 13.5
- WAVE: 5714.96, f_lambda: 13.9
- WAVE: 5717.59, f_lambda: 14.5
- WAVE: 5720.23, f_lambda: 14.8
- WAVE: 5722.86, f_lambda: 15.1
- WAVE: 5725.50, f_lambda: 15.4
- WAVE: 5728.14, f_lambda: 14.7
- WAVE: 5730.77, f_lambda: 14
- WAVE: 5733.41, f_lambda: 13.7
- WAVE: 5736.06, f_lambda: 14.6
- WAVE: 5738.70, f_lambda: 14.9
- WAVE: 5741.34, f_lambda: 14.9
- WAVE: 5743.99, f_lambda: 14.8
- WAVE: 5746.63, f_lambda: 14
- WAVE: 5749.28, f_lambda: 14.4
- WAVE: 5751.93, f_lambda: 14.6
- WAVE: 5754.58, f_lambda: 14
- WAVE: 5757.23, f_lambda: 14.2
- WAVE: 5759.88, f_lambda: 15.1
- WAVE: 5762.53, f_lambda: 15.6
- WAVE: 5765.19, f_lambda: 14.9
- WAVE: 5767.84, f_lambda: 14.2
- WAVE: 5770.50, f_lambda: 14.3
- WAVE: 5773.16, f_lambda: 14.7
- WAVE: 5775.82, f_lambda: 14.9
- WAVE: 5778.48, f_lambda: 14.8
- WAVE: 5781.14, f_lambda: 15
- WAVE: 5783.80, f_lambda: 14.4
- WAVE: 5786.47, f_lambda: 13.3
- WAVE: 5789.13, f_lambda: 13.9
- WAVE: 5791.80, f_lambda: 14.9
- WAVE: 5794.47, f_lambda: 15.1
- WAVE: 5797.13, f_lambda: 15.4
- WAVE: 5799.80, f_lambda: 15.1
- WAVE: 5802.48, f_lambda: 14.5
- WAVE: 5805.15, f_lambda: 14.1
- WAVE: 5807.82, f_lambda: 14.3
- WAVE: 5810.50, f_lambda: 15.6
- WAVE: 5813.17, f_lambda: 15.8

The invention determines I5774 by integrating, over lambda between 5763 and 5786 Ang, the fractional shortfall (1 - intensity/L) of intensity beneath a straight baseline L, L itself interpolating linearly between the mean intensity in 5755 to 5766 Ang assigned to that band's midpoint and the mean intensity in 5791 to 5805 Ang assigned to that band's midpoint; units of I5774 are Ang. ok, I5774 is 0.40 Ang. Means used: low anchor 14.9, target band 14.6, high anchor 14.9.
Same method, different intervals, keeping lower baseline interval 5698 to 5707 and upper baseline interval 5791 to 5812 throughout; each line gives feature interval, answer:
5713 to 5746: -3.0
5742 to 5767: -1.3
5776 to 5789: 0.1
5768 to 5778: -0.2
